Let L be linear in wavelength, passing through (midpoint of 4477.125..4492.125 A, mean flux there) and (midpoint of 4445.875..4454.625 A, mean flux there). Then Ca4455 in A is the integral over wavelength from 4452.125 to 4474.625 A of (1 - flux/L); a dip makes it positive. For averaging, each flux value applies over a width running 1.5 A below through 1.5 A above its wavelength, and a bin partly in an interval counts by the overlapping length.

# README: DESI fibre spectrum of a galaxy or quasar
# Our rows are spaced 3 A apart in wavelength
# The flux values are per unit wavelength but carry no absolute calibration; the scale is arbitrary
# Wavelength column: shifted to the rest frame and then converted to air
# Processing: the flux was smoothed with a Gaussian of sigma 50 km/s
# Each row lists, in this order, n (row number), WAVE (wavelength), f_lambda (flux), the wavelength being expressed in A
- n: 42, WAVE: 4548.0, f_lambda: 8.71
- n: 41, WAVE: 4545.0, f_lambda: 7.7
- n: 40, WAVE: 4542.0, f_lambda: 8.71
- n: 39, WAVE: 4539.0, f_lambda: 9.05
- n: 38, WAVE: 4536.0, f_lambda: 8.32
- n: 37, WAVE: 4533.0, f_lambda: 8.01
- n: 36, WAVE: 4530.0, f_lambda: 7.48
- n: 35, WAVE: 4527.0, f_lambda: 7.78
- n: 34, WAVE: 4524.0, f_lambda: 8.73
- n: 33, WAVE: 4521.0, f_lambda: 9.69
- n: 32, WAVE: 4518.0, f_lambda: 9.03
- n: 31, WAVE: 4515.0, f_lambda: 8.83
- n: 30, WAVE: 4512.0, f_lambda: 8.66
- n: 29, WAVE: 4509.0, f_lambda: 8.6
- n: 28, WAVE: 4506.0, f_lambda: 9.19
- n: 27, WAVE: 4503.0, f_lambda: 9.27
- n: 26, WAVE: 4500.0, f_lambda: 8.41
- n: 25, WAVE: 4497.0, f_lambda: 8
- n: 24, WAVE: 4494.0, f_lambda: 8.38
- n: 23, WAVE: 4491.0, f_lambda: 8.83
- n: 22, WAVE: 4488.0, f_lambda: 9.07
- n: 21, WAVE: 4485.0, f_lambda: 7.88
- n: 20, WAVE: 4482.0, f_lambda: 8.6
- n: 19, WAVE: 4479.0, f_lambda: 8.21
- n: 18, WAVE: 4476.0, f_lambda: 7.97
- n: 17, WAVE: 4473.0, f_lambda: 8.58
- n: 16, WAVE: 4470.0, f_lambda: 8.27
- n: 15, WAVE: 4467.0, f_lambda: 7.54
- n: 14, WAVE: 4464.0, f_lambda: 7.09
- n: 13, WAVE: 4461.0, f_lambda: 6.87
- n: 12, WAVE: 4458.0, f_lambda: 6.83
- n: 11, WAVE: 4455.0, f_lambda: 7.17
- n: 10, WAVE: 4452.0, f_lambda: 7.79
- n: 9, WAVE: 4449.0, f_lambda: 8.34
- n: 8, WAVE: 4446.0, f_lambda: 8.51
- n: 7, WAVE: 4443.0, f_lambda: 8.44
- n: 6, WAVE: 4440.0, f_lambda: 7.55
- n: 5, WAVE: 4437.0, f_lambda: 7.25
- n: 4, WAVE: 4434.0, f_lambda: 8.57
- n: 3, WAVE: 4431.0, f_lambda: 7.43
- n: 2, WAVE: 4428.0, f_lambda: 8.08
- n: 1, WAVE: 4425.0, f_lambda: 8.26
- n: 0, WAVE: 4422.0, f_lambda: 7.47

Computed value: 1.95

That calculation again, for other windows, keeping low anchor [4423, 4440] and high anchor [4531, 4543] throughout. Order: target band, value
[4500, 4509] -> -0.8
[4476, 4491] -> -0.5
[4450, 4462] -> 1.2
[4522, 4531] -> 0.3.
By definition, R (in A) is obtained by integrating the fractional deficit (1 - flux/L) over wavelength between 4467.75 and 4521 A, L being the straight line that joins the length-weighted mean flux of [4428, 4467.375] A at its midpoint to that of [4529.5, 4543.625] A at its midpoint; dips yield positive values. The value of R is -3.7 A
